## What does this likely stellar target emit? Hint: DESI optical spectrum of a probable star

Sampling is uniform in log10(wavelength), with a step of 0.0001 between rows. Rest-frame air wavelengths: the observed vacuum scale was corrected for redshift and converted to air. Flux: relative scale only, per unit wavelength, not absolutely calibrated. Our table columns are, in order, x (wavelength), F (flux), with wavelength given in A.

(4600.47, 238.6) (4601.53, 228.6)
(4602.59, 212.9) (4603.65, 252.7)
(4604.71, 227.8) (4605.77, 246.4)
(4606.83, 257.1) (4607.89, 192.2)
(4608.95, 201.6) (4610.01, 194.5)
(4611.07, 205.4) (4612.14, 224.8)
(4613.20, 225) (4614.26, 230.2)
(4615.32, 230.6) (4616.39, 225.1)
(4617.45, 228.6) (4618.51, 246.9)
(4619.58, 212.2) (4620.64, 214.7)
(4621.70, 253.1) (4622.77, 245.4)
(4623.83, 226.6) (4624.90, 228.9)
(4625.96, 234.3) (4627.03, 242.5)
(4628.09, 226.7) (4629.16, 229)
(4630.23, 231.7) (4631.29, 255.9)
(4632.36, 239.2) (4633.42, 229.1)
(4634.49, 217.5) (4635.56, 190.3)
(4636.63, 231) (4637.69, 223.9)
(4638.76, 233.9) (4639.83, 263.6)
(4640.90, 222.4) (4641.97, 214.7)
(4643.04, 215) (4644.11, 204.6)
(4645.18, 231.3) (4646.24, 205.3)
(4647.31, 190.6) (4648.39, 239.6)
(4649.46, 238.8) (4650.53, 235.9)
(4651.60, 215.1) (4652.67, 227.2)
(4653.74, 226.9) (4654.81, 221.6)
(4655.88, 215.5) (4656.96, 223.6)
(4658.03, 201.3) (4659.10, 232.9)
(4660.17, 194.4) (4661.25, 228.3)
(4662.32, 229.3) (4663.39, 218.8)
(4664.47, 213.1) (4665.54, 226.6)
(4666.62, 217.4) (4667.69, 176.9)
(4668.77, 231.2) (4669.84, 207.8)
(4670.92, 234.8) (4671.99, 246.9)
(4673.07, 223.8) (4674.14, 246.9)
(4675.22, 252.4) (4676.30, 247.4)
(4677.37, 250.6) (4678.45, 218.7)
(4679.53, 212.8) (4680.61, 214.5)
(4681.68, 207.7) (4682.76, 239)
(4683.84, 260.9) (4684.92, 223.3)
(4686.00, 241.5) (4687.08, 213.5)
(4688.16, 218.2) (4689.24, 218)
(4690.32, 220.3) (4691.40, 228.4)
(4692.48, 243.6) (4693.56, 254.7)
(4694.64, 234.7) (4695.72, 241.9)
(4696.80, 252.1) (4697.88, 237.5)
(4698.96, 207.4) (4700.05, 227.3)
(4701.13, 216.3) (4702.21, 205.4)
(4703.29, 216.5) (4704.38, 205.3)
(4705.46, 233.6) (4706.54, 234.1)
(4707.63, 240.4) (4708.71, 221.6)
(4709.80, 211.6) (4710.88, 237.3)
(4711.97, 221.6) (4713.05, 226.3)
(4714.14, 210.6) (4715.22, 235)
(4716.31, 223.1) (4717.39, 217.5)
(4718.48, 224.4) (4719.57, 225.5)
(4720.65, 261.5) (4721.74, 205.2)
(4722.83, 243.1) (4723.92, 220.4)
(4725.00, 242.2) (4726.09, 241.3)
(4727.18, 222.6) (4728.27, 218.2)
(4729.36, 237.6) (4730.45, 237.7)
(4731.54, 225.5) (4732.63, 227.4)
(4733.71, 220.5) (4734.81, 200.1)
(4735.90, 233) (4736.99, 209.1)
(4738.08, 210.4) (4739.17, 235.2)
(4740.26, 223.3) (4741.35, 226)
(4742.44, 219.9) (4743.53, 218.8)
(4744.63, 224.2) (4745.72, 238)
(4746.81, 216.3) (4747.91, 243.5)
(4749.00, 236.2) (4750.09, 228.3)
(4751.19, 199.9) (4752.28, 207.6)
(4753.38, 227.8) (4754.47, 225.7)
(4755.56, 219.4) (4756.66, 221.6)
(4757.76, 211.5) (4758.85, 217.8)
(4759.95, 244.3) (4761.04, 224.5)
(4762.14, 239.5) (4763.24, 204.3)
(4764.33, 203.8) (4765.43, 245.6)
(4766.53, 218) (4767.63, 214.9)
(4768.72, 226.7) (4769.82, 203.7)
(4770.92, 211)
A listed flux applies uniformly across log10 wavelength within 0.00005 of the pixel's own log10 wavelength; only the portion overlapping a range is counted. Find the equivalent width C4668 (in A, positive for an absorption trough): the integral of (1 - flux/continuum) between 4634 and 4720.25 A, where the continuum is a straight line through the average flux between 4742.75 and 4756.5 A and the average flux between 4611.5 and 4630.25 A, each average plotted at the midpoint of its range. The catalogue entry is 1.0 A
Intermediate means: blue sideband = 231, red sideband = 224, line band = 225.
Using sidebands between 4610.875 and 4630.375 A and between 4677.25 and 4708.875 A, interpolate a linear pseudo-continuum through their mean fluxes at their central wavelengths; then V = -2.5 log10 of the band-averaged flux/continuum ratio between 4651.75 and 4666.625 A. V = 0.04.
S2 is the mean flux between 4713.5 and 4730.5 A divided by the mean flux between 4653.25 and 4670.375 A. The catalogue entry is 1.06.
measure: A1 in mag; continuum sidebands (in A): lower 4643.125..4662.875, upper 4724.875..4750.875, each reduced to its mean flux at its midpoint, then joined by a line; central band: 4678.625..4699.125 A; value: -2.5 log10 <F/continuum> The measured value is -0.04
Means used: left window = 220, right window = 226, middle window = 230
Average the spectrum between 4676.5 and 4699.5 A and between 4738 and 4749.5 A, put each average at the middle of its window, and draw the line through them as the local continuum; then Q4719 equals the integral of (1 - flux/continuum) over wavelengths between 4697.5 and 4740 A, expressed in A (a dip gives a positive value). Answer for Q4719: 0.7 A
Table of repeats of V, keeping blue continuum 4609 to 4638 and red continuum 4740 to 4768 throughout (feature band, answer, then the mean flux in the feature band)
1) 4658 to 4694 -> -0.01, 227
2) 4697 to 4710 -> 0.01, 222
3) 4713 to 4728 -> -0.02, 228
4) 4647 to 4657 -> 0.01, 224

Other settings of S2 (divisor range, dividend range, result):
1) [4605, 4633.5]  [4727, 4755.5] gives 0.98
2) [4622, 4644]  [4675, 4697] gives 1.01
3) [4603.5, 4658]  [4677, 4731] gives 1.01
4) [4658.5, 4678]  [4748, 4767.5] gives 0.98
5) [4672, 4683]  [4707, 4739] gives 0.97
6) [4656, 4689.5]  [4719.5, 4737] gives 1.02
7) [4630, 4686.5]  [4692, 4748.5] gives 1.01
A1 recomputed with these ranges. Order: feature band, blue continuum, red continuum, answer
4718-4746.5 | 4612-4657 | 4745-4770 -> -0.013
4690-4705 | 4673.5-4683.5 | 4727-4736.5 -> 0.008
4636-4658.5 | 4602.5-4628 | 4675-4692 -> 0.026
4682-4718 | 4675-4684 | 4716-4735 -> 0.012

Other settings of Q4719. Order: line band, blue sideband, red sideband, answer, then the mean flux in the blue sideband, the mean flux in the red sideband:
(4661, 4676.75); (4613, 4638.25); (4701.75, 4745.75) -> 0.08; 230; 225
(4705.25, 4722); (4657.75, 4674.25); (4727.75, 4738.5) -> -0.42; 220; 222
